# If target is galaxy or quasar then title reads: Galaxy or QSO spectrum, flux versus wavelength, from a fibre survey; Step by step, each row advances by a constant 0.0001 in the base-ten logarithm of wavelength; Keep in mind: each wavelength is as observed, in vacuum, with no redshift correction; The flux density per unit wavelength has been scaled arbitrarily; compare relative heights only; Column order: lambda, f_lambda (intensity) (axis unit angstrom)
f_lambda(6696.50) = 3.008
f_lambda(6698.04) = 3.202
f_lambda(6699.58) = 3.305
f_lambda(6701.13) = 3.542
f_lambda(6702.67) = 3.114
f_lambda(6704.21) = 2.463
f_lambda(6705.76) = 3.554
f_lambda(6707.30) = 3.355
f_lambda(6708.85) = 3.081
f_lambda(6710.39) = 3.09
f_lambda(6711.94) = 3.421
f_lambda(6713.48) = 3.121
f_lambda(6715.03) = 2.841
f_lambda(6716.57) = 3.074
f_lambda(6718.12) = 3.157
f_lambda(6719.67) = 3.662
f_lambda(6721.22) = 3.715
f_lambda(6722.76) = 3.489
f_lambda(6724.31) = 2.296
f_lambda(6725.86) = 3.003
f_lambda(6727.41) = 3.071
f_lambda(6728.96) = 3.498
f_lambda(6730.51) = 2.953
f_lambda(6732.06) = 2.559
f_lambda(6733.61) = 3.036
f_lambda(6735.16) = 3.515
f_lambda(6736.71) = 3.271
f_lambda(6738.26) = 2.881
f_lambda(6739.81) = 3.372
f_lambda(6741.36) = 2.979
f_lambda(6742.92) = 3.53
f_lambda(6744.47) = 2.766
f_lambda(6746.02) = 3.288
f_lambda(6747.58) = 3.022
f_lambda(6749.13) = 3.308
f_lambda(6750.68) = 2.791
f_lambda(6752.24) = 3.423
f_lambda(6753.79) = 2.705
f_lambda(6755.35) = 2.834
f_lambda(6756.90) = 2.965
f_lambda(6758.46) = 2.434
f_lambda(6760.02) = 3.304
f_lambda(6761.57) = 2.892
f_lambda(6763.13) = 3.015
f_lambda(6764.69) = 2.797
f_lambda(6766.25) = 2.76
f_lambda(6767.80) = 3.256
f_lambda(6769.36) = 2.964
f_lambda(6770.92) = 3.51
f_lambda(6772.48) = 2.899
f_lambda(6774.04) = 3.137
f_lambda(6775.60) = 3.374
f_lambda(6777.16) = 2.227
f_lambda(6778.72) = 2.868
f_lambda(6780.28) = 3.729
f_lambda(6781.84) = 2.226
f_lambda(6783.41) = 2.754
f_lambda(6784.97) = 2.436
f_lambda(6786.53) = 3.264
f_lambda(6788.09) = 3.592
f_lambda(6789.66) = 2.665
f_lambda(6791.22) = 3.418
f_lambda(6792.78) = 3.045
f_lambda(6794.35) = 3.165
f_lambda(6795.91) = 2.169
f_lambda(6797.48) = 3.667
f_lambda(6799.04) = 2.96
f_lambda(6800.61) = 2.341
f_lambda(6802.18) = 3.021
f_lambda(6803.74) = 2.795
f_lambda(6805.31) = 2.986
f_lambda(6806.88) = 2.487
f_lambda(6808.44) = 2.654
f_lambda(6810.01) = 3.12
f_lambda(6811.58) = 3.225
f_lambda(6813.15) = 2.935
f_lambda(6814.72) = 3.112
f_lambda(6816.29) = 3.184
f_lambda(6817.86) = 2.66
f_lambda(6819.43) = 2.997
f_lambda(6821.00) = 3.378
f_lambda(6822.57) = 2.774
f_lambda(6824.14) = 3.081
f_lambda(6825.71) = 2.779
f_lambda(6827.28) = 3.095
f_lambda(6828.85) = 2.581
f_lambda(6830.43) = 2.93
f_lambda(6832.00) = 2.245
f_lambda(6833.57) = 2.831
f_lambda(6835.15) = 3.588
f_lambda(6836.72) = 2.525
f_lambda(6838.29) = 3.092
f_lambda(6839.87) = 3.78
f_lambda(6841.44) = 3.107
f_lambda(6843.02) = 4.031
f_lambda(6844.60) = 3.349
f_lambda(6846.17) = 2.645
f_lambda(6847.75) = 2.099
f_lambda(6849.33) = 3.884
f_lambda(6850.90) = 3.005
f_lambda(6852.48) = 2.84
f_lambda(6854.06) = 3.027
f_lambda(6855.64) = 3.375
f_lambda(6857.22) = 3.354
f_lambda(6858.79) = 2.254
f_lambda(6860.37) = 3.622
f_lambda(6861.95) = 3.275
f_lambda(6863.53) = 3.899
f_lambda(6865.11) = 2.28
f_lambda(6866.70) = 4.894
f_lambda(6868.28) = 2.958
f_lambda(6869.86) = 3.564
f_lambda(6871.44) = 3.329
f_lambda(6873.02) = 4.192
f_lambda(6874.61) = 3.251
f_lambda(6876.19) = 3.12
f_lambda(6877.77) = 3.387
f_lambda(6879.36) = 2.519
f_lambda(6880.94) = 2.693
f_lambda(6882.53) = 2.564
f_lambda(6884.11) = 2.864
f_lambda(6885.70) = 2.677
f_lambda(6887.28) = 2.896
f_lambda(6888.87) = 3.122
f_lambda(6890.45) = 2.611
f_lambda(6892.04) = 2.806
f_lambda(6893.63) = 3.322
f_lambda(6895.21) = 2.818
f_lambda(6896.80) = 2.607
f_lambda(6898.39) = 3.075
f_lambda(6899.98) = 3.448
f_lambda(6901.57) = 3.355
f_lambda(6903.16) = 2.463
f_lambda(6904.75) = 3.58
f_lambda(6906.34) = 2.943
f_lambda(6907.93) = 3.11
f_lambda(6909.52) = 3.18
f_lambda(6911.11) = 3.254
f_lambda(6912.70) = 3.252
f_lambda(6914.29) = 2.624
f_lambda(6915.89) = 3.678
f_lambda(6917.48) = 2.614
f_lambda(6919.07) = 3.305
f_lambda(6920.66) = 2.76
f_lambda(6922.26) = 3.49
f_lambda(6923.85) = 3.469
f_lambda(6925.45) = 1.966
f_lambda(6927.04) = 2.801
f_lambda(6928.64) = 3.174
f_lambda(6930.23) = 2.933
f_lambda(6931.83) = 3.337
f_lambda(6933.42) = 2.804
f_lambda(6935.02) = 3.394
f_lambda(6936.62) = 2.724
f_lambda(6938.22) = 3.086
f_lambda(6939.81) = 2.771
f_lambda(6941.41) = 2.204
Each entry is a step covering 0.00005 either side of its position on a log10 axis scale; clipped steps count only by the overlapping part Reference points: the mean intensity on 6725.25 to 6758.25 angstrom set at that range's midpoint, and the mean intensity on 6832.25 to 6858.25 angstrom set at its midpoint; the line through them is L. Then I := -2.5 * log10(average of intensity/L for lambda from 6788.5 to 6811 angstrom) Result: 0.07 mag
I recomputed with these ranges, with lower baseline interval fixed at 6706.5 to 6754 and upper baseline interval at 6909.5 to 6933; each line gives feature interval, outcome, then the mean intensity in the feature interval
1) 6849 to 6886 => -0.04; 3.2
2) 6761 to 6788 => 0.06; 2.96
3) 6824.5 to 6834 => 0.13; 2.76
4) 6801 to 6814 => 0.08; 2.89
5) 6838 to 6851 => -0.05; 3.24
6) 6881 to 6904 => 0.06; 2.9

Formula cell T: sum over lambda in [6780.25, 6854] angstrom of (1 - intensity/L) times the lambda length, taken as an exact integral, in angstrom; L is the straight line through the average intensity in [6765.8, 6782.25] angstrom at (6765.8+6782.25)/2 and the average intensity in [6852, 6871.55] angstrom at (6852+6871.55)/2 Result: 4.1 angstrom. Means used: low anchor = 3.02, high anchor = 3.29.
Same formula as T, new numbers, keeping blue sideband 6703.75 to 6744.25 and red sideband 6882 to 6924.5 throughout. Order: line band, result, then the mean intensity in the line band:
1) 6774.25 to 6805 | 1.7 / 2.94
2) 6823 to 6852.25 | 0.5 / 3.03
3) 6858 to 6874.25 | -1.9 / 3.42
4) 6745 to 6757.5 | 0.4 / 3.04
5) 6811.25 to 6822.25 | 0.1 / 3.05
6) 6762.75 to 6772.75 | 0.3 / 3.04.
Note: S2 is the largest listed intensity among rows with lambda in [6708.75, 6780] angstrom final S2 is 3.715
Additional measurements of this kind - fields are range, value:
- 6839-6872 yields 4.894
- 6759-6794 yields 3.729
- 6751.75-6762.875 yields 3.423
